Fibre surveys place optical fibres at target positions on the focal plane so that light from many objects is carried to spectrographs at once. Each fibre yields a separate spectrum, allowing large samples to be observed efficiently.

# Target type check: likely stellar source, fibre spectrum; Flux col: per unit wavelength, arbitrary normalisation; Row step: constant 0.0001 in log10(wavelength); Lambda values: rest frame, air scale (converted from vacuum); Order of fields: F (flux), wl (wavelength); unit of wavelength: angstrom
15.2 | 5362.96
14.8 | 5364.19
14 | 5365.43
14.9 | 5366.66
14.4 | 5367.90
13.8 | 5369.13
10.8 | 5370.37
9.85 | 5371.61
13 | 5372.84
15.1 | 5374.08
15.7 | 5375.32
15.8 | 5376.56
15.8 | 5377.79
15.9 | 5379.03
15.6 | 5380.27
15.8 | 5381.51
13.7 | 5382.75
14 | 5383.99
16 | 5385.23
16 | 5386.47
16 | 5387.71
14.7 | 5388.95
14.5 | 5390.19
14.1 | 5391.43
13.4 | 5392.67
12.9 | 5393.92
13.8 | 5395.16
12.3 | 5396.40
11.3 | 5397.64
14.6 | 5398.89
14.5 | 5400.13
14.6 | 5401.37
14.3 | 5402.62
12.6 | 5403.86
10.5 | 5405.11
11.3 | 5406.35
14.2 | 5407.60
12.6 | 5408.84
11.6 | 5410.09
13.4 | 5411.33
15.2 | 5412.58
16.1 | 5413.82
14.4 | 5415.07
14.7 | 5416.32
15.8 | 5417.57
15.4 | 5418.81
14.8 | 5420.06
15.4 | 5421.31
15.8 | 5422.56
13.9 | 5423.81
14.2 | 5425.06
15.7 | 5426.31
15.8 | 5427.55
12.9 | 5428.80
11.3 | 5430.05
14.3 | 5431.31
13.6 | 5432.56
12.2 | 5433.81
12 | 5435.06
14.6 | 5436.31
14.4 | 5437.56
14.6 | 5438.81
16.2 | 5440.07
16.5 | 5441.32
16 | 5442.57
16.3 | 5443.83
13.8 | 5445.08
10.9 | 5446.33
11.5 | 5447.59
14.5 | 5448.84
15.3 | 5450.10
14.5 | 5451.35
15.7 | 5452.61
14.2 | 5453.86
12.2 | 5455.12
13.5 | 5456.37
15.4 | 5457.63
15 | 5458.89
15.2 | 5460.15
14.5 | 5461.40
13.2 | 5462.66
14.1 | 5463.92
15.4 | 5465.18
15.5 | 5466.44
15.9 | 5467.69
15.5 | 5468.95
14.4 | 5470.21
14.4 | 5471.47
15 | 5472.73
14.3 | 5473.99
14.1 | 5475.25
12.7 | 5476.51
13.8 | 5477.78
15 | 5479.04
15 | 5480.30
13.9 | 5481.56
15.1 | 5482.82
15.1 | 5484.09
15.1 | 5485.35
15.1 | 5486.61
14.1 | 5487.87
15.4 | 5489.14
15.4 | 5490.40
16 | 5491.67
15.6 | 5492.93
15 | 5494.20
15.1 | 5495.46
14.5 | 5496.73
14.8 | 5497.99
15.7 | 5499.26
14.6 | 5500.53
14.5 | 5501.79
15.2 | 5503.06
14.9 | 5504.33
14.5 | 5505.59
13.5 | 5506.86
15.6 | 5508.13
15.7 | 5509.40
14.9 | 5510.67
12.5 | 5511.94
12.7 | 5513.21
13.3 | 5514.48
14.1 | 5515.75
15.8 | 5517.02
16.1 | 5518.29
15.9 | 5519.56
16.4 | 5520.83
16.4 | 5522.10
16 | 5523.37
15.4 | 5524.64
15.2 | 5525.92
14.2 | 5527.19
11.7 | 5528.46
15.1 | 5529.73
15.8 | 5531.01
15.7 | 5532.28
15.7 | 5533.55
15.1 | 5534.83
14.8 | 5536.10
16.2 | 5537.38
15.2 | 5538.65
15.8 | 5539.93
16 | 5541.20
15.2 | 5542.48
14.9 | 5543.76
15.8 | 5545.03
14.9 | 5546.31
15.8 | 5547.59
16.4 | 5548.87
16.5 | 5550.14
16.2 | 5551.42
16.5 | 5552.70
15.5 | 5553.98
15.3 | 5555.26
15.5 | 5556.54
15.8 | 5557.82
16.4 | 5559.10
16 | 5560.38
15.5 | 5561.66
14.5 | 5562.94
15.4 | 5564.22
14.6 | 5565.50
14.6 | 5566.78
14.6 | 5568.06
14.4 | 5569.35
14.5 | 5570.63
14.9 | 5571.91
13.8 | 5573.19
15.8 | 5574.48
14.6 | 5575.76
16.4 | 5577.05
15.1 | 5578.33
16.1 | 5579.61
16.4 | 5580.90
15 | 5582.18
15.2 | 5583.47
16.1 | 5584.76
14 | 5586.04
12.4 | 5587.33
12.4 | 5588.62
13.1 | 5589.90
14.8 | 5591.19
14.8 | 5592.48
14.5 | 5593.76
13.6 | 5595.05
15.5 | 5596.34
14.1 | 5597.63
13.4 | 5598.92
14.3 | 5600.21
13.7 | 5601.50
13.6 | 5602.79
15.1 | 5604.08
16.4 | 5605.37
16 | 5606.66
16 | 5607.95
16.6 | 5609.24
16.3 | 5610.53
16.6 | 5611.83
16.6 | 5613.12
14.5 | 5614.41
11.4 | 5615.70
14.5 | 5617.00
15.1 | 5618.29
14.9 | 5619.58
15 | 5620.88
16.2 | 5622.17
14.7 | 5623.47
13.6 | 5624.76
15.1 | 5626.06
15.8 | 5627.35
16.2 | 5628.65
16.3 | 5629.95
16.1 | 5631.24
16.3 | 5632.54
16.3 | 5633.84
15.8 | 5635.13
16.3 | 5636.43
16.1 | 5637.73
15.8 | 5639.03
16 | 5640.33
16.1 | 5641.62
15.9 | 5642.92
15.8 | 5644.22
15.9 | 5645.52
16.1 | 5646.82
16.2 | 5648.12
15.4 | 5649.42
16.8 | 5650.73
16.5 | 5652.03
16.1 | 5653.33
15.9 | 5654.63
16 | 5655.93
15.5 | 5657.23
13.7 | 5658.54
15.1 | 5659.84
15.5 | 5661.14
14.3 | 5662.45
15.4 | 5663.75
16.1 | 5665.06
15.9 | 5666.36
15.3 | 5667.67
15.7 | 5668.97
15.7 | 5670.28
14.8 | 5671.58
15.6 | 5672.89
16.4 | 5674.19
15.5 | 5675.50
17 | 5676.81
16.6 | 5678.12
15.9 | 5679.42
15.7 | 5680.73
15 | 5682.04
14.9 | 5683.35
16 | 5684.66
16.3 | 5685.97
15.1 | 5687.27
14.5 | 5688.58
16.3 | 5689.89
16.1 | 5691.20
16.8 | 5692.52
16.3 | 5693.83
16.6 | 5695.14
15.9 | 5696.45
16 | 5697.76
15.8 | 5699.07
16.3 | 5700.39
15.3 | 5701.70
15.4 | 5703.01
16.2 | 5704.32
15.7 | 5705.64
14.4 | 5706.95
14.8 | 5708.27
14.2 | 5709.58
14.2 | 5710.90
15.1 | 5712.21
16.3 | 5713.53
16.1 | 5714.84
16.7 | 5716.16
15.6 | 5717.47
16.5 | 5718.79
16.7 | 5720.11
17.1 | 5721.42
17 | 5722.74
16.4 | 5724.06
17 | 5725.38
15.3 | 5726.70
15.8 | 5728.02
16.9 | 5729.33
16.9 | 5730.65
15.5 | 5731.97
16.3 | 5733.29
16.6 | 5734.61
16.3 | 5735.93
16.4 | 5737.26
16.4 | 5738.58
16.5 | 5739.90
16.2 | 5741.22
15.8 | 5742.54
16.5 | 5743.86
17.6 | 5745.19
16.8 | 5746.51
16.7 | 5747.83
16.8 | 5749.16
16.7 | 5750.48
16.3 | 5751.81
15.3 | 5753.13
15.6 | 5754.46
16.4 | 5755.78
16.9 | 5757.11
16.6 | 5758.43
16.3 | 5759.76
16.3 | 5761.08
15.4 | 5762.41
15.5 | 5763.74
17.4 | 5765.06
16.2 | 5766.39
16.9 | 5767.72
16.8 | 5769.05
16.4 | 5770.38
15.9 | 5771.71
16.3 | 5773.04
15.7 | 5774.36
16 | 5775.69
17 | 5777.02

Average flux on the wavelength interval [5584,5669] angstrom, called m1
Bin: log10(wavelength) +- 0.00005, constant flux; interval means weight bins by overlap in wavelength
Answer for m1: 15.3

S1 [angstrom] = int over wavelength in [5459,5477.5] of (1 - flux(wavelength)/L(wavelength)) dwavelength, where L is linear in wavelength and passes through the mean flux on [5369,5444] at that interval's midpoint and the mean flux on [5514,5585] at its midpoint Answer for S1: 0.1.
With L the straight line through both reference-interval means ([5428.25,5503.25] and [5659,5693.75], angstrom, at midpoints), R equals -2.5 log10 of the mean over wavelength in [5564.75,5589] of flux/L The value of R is 0.02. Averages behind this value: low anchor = 14.5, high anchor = 15.7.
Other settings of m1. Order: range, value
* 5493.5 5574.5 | 15.1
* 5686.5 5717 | 15.7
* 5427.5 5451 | 14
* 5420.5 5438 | 14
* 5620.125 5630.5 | 15.3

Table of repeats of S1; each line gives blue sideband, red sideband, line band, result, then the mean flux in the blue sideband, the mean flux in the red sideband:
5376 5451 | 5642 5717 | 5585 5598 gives 1.0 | 14.2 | 15.7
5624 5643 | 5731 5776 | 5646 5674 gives 0.6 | 15.8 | 16.3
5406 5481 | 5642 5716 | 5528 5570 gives -1.3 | 14.3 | 15.7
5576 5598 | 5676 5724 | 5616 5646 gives -0.9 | 14.7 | 15.9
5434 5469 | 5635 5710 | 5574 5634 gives 1.3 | 14.5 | 15.7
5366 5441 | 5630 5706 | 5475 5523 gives -0.3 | 14.1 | 15.8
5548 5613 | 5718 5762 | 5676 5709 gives 0.5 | 15.1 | 16.4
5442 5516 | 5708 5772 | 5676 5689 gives 0.1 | 14.6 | 16.3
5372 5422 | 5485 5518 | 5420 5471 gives 0.3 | 14.3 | 14.8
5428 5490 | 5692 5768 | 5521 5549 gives -0.9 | 14.4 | 16.2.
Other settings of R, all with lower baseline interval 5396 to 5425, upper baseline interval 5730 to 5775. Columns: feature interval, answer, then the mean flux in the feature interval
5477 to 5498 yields -0.04 mag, 14.9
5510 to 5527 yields -0.02 mag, 15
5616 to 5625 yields 0.05 mag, 14.8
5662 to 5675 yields 0.01 mag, 15.5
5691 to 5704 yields -0.01 mag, 16.1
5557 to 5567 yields -0.03 mag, 15.4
